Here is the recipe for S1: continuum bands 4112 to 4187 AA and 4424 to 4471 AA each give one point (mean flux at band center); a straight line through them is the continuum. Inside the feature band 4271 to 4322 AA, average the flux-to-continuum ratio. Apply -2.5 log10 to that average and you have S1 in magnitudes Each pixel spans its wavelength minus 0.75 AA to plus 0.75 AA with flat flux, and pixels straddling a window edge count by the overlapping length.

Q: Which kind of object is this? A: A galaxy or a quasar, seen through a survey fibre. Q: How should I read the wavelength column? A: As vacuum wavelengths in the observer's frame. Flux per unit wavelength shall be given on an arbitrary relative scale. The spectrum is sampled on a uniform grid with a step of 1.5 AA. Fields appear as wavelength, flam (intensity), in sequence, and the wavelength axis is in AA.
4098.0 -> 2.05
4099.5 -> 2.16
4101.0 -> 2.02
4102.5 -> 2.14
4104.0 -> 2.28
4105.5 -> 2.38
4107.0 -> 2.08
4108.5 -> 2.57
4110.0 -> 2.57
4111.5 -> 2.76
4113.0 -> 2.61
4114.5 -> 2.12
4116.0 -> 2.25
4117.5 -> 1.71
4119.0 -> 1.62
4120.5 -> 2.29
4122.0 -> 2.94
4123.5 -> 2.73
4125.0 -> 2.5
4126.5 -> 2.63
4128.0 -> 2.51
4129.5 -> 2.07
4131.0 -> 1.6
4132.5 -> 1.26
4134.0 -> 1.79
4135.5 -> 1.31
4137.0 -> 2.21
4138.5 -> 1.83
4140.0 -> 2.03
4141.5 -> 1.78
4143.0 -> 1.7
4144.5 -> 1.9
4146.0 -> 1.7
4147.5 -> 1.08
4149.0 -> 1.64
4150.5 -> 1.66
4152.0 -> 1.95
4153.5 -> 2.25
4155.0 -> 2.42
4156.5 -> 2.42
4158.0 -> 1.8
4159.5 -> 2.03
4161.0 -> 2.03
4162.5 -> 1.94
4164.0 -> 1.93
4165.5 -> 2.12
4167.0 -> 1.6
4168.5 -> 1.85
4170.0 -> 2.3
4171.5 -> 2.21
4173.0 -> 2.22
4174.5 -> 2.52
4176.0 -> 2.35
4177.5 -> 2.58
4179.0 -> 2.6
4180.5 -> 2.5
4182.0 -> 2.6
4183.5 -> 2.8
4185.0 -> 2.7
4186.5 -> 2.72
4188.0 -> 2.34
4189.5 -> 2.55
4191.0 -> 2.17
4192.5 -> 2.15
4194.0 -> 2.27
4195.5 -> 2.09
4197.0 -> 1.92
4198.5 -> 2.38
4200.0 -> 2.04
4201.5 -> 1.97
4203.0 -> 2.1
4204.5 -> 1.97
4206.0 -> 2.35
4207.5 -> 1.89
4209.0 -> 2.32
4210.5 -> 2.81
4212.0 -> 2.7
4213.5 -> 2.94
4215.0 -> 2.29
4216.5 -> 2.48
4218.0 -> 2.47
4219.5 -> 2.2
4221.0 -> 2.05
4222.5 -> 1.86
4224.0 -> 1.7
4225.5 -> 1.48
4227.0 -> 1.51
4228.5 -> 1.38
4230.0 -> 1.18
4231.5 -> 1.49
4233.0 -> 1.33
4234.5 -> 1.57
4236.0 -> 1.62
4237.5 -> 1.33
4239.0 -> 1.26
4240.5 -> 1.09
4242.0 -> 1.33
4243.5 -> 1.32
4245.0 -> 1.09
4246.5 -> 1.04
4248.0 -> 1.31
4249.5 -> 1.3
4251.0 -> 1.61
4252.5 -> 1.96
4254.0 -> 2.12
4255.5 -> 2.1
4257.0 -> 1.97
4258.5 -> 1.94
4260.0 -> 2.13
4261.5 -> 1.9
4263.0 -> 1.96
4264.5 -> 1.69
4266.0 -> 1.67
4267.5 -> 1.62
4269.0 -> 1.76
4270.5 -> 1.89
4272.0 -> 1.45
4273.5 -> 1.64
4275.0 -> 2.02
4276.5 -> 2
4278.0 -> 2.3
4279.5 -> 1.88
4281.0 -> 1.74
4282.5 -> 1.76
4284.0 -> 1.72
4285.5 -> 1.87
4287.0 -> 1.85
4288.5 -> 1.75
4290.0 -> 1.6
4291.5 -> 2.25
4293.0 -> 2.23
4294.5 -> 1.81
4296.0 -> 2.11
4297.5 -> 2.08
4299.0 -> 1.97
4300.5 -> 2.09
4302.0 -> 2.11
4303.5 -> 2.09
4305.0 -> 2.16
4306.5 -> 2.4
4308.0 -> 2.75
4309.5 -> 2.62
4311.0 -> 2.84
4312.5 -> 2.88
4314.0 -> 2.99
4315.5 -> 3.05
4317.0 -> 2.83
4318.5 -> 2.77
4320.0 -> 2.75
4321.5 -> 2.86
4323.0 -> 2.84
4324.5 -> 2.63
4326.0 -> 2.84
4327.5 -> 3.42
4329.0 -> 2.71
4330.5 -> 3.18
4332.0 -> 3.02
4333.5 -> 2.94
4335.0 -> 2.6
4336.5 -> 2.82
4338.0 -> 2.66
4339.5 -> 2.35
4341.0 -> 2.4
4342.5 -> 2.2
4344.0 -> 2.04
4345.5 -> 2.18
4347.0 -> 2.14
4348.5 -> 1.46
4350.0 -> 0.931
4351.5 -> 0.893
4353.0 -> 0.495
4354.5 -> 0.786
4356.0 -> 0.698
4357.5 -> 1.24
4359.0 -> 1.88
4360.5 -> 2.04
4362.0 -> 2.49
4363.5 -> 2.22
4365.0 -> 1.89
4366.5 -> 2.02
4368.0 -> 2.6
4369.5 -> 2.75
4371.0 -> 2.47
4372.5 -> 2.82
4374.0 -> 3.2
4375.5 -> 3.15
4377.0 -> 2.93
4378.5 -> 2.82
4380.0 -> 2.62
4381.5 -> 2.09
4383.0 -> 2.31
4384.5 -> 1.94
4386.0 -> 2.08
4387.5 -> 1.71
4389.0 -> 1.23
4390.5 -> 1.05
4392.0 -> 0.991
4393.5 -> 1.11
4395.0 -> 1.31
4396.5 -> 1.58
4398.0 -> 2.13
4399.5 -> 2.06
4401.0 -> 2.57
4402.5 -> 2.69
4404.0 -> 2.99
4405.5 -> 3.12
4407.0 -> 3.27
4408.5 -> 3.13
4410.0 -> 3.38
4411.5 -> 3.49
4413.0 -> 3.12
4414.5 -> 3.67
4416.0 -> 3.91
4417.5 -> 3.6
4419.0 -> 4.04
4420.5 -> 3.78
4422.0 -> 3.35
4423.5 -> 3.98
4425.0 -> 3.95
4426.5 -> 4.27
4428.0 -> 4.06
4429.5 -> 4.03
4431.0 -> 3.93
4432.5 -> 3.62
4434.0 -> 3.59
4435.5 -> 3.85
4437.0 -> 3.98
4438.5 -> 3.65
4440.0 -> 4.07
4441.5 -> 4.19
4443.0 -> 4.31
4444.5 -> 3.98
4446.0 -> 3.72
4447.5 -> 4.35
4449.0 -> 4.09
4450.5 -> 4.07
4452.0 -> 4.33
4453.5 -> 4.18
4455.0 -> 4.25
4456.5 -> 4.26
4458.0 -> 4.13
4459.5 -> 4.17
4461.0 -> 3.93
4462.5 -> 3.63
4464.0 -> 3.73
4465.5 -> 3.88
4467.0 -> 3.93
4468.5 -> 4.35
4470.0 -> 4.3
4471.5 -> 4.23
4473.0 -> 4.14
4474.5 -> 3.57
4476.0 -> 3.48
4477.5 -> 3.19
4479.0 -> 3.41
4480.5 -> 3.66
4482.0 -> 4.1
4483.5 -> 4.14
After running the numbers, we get 0.36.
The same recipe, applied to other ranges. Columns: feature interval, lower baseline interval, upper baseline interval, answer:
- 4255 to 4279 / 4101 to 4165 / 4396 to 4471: 0.43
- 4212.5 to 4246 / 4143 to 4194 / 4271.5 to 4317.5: 0.27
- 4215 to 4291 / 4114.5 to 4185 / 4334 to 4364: 0.14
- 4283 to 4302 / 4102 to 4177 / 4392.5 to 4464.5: 0.42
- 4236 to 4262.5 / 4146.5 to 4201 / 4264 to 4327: 0.36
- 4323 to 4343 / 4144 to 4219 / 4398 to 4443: 0.11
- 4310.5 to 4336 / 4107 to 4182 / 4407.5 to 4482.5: 0.10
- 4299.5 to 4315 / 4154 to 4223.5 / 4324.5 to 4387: -0.11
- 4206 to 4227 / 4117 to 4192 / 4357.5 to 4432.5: 0.03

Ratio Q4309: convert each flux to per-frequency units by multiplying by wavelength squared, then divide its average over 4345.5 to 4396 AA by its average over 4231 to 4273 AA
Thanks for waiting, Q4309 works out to 1.25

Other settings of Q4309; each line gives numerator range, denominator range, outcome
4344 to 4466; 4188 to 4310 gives 1.65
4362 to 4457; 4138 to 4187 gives 1.65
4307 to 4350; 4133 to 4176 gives 1.47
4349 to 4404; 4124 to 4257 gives 1.08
